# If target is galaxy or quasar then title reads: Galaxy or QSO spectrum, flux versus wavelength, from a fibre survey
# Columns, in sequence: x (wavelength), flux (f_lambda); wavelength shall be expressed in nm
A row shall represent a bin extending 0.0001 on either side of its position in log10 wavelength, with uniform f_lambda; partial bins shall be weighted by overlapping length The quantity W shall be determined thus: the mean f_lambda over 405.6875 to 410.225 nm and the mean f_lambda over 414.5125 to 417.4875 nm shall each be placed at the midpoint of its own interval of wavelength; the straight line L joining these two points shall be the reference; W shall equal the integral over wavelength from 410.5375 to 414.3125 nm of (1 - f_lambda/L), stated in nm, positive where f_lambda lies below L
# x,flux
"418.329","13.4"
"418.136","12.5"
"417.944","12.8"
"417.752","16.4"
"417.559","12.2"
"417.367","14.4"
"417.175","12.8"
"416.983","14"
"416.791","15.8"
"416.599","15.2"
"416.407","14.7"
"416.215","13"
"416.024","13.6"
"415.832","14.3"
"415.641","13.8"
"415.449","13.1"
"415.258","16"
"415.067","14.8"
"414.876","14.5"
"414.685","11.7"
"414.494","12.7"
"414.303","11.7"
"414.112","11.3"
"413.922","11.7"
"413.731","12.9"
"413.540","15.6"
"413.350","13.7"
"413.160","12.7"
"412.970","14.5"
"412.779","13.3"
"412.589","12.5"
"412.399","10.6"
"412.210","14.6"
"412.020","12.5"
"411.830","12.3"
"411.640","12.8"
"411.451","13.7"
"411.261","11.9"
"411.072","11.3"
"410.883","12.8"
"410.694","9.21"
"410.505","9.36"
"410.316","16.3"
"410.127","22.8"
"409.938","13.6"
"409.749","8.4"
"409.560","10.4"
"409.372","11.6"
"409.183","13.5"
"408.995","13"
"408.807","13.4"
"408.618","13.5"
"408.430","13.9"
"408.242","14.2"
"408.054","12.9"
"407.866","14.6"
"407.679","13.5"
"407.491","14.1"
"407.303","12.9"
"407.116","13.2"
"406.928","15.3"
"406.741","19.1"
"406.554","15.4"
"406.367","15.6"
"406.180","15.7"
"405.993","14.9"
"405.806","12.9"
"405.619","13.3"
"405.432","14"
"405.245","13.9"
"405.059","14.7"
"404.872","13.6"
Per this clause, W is 0.41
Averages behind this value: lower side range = 14.1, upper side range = 14.1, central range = 12.5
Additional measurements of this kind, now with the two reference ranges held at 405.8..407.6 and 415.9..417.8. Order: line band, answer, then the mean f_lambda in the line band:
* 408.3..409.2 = 0.08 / 13.5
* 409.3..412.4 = 0.42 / 12.7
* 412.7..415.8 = 0.21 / 13.4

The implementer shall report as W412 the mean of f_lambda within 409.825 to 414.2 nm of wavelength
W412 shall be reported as 13.1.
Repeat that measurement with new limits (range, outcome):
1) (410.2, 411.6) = 12.3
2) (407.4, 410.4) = 13.7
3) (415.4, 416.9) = 14.2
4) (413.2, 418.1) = 13.7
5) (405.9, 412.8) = 13.5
